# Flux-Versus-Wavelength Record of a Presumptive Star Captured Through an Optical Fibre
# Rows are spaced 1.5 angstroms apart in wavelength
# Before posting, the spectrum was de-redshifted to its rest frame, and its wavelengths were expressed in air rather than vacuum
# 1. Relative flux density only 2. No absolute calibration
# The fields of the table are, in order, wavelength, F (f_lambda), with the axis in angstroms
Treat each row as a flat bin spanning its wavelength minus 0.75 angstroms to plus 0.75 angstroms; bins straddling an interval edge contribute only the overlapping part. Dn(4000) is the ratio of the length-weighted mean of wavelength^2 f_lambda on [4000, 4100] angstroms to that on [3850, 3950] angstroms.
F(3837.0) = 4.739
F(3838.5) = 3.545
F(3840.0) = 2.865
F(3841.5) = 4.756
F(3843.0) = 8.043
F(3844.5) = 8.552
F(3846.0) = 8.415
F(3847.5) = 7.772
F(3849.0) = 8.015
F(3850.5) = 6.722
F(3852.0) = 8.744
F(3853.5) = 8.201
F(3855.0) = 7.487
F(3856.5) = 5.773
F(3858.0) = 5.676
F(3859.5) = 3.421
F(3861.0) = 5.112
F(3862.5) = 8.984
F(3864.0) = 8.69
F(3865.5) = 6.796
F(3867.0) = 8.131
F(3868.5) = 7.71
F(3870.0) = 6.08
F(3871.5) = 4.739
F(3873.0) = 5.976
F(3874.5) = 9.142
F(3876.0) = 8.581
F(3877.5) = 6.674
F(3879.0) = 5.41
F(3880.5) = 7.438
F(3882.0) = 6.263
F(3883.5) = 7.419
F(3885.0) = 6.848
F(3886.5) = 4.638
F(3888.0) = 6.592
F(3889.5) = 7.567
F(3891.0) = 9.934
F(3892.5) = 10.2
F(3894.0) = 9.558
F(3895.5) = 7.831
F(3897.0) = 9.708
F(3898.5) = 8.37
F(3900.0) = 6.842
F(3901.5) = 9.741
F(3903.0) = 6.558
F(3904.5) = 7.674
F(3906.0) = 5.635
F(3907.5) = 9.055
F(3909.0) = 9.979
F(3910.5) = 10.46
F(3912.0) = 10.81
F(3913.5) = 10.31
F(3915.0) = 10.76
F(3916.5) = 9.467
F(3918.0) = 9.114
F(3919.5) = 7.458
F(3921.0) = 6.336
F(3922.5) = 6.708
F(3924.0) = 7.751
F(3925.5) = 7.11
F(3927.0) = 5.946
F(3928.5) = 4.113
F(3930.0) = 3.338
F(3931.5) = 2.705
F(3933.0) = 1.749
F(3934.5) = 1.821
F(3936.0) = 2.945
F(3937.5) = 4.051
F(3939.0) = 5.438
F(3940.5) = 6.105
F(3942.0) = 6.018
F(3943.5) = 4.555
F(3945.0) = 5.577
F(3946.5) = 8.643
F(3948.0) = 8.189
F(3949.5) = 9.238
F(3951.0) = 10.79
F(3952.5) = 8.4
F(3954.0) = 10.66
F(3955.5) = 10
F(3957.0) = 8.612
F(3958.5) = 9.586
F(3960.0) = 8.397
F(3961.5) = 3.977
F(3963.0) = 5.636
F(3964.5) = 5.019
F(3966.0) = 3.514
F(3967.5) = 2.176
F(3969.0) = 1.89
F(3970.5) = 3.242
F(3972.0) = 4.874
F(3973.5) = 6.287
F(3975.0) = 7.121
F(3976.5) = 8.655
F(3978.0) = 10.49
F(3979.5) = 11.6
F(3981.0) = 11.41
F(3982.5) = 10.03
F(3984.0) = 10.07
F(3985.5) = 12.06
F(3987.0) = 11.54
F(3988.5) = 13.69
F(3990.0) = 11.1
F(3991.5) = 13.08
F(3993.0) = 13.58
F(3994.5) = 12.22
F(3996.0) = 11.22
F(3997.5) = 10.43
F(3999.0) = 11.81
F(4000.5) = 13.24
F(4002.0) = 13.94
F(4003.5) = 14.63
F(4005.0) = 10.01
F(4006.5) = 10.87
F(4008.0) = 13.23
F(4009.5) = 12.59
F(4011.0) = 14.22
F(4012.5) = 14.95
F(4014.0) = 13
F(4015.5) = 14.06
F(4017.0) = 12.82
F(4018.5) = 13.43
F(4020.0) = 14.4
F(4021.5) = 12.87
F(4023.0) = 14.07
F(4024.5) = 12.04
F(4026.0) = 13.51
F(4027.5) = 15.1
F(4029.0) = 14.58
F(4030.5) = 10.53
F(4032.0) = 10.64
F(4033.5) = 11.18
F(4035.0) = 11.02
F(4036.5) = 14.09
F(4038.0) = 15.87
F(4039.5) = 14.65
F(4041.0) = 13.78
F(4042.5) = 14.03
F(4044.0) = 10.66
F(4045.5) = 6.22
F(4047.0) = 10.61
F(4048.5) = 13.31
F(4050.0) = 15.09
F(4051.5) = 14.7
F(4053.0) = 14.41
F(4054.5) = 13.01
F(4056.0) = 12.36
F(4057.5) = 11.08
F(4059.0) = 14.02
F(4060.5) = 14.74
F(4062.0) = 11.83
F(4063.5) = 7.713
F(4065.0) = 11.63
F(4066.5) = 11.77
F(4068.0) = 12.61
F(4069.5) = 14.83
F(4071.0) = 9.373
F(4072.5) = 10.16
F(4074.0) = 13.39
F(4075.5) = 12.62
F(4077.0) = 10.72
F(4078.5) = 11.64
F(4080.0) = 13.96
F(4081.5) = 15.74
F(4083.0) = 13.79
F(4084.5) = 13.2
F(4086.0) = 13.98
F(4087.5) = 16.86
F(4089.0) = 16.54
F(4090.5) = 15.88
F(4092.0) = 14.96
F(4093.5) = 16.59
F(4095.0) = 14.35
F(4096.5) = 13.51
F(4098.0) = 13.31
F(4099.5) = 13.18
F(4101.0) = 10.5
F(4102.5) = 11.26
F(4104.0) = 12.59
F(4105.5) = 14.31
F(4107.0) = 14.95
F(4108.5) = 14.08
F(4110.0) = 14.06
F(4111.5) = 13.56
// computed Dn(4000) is 2.01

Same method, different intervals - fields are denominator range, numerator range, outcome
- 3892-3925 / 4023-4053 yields 1.58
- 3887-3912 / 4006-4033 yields 1.64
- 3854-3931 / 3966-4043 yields 1.63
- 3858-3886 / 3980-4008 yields 1.87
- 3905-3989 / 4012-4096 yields 1.89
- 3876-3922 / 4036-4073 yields 1.66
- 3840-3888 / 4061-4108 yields 2.13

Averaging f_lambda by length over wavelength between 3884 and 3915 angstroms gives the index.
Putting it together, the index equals 8.46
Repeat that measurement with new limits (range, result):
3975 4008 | 11.6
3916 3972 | 6.08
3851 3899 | 7.29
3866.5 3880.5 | 6.94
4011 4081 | 12.7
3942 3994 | 8.33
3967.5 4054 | 11.8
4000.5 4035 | 13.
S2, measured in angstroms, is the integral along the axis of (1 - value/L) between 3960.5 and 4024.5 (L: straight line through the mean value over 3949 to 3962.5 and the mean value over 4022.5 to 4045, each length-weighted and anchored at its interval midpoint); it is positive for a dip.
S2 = 2.96 angstroms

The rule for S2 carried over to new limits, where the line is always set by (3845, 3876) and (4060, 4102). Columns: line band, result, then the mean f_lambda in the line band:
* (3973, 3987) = 0.69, 9.9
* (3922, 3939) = 8.69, 4.4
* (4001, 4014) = -2.21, 13.1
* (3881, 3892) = 1.02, 7.12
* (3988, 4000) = -1.50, 12.1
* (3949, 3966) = 3.07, 7.99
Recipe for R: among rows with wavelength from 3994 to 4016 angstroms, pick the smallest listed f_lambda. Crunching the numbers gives 10.01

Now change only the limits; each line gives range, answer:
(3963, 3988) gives 1.89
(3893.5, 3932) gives 2.705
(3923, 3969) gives 1.749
